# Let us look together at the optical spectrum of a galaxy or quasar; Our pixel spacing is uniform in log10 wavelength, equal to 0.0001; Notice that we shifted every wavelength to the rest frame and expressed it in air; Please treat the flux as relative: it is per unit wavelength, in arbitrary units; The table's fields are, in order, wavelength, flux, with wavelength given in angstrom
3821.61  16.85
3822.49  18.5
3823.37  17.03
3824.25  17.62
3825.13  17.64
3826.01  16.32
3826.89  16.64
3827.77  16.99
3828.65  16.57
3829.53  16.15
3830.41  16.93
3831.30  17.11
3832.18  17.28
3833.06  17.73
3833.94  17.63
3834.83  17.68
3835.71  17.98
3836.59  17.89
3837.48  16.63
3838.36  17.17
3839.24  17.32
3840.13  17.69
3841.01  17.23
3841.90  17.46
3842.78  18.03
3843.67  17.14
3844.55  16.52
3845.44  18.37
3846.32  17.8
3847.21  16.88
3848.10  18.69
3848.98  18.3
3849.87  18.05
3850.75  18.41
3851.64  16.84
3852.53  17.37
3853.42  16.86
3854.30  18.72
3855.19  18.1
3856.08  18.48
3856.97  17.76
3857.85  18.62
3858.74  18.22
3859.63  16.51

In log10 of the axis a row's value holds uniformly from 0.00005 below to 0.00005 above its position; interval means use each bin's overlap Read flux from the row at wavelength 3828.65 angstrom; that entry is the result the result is 16.57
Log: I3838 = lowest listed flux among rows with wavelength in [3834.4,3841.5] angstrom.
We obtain 16.63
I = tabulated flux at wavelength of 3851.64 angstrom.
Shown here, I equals 16.84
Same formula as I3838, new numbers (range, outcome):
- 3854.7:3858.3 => 17.76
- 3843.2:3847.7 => 16.52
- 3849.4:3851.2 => 18.05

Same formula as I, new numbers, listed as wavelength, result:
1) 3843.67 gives 17.14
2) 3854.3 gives 18.72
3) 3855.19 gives 18.1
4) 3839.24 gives 17.32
